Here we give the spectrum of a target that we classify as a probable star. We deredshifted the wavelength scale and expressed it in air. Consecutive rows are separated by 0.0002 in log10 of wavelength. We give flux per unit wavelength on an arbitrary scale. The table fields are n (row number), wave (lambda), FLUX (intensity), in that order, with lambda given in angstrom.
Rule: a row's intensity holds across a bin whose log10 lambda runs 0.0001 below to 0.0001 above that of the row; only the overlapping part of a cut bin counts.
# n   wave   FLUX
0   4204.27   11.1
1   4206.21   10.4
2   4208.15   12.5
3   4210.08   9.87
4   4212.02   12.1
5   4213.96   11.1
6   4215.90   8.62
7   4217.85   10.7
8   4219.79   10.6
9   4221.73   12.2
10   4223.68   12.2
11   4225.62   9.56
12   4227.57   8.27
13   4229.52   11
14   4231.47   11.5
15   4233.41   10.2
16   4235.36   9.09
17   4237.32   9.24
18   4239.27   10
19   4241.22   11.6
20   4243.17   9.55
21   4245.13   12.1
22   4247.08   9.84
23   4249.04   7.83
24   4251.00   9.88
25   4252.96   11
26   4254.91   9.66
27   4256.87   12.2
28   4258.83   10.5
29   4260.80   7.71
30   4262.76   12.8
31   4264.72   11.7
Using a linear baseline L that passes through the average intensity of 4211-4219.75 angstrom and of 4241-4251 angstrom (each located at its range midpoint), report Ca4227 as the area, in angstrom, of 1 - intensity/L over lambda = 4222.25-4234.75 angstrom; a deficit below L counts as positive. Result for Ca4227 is -0.1 angstrom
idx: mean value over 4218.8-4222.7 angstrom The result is 11.4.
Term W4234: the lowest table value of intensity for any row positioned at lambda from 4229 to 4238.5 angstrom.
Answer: 9.09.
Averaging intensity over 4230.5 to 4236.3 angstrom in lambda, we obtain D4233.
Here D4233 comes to 10.3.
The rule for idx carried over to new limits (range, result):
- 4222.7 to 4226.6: 10.9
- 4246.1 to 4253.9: 9.63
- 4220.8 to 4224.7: 12.2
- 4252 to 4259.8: 10.9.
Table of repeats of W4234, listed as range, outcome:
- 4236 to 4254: 7.83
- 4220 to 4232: 8.27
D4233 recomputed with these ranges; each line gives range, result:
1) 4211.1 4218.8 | 10.6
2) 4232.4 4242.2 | 10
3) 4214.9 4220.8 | 9.99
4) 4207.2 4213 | 11.5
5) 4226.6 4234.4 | 10.2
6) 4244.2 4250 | 9.91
